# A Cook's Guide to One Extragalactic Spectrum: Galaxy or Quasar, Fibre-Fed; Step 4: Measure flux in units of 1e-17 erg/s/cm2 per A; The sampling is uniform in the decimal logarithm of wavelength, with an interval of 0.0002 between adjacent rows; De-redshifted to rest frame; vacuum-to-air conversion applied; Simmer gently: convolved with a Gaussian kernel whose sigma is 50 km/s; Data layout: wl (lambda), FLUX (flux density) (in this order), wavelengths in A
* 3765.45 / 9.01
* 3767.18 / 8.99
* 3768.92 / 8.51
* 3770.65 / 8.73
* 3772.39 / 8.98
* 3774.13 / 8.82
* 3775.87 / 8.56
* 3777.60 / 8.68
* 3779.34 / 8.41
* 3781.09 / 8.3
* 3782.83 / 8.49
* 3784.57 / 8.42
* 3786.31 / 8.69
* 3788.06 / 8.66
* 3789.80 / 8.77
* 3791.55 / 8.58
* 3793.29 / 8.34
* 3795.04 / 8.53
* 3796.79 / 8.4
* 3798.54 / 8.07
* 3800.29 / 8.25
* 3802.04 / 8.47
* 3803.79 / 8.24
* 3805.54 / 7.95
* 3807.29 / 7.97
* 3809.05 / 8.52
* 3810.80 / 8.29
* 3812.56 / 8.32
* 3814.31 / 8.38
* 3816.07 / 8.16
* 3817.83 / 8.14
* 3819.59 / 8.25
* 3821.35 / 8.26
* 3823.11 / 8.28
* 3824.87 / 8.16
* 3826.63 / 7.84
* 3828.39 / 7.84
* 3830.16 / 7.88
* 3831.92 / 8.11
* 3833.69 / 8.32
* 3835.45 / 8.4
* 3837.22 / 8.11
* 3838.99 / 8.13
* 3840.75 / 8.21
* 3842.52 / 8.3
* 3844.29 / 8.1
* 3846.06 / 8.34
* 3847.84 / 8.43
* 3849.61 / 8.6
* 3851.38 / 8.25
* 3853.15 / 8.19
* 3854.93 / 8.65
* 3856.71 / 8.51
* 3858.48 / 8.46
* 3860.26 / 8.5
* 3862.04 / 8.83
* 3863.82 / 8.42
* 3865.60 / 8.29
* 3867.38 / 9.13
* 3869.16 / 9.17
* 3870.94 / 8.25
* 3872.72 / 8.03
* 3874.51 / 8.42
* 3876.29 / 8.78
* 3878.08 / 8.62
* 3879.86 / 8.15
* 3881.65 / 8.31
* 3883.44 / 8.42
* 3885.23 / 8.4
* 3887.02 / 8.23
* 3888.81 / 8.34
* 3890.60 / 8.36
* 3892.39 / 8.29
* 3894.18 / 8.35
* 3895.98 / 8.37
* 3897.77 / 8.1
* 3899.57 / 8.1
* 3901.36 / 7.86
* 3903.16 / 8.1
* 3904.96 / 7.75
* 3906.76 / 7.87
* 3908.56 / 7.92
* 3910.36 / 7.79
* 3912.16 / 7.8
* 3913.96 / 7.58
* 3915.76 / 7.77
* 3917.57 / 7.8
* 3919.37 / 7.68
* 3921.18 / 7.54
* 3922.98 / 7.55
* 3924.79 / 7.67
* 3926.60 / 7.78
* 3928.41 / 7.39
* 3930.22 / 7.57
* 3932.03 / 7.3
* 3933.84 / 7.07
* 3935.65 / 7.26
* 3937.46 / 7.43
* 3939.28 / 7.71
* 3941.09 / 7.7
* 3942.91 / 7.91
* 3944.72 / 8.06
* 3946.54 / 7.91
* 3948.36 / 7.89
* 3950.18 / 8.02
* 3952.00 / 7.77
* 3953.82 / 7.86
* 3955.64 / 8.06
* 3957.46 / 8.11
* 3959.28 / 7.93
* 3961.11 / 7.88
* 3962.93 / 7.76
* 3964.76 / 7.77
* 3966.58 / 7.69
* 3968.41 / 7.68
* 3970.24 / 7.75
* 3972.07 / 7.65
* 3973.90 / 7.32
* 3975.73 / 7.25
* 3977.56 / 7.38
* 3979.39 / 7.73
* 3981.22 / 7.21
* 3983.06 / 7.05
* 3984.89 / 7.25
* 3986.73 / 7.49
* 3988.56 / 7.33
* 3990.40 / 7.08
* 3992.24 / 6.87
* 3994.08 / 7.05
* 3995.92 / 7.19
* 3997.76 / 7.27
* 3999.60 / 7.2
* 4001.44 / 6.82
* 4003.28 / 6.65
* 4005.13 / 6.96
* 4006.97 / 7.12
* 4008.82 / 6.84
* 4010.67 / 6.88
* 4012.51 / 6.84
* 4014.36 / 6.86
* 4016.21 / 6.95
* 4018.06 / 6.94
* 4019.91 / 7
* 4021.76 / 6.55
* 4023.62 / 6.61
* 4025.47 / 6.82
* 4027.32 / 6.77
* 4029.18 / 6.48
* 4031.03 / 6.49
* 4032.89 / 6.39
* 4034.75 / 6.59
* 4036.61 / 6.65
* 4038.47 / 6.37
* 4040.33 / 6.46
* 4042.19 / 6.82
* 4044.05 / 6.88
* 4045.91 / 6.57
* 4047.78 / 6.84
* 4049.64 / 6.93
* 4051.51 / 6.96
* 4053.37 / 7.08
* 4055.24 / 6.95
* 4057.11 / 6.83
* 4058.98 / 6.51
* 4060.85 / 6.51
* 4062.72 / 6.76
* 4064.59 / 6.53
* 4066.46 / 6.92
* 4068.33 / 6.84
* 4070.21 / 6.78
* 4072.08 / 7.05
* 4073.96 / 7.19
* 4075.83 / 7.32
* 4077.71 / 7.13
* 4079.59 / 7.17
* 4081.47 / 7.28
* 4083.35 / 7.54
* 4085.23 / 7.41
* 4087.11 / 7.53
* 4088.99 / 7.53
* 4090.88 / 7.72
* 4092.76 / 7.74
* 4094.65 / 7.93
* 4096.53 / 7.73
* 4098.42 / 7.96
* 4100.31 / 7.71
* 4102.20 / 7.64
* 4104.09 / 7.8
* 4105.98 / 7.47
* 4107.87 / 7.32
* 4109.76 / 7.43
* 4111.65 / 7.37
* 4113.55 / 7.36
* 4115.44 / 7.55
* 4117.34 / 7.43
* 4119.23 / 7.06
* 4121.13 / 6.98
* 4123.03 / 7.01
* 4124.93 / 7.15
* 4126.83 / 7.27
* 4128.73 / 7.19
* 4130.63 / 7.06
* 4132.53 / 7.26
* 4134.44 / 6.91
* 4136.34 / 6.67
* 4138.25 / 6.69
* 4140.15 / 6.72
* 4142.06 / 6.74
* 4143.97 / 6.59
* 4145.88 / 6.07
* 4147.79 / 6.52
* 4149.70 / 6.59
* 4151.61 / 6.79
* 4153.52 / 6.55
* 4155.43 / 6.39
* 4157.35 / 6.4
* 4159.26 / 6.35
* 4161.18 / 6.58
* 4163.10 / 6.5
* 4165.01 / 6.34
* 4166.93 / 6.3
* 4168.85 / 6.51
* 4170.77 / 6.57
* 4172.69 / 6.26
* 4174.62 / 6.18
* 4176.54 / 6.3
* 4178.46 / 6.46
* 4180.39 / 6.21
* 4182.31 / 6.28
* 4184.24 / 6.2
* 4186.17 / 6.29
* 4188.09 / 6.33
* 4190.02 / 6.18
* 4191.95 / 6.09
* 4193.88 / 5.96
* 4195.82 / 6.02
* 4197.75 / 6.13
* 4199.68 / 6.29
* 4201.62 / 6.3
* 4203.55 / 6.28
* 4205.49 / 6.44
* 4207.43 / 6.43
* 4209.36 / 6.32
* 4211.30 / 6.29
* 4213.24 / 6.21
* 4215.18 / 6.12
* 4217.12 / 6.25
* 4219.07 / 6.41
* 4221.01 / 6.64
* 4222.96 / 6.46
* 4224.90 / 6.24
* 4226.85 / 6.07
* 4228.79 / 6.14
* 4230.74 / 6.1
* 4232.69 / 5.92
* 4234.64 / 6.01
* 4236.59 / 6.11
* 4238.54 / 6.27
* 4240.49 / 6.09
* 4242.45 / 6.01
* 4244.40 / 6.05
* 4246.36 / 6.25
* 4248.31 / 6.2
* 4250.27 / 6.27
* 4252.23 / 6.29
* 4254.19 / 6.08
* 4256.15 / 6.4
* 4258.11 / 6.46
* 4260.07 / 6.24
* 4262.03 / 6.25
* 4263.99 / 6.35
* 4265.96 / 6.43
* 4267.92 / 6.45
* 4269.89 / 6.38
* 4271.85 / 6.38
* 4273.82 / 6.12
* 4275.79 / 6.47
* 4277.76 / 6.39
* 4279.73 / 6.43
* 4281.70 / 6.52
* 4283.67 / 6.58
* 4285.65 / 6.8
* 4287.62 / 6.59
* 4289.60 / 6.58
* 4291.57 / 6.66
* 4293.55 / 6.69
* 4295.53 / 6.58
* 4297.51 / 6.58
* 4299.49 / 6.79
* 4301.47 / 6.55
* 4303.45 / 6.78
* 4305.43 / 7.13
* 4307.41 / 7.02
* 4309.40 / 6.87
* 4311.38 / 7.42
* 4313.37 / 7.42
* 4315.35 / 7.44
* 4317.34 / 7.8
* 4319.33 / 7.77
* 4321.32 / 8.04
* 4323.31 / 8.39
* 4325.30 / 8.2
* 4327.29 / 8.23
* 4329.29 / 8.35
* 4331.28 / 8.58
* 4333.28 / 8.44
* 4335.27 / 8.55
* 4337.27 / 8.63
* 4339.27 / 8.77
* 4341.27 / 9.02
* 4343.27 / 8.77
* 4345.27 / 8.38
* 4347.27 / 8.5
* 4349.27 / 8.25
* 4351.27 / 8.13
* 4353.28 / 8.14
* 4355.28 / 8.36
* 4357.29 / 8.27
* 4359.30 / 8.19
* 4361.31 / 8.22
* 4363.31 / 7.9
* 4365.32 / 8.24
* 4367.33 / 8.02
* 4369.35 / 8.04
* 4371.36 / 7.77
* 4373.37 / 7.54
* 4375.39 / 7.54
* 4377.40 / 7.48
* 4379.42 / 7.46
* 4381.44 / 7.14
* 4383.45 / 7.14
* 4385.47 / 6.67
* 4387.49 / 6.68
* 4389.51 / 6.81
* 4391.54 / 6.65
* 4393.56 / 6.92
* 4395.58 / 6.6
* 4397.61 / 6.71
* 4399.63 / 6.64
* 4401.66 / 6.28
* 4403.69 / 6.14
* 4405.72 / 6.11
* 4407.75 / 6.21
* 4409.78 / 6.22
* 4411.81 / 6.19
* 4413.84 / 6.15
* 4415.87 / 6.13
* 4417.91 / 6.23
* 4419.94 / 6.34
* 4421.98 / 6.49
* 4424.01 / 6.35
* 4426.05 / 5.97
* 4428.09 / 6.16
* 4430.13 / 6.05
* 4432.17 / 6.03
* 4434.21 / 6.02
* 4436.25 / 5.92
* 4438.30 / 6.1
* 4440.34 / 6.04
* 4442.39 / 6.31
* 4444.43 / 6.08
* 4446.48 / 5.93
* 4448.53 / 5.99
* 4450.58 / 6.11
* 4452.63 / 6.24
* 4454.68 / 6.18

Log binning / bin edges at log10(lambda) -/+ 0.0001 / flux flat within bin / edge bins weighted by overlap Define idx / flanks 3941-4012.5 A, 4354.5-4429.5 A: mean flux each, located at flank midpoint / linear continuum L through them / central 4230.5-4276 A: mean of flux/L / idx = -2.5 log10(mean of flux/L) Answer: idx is 0.15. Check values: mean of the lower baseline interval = 7.46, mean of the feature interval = 6.23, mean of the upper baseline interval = 6.96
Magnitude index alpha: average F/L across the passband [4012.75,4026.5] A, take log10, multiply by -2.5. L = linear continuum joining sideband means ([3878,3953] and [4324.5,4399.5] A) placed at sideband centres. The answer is 0.16 mag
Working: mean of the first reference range 7.88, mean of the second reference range 7.85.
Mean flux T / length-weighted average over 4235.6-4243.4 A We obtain 6.12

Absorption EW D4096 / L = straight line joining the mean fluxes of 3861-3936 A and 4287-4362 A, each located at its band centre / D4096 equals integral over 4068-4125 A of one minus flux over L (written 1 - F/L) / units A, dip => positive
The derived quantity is 3.8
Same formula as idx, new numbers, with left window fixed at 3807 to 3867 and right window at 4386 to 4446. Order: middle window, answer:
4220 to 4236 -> 0.12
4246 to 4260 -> 0.10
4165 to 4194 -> 0.13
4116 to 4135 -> 0.02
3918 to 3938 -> 0.07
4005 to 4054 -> 0.13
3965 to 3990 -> 0.05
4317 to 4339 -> -0.25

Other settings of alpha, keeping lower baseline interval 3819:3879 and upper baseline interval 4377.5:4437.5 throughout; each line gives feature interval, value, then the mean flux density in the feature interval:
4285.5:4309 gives 0.01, 6.73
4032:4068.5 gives 0.14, 6.72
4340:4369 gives -0.25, 8.31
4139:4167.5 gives 0.13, 6.5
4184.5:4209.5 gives 0.15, 6.23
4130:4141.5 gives 0.08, 6.87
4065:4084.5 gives 0.07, 7.11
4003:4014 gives 0.14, 6.89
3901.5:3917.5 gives 0.04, 7.82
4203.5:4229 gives 0.13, 6.31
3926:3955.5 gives 0.05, 7.67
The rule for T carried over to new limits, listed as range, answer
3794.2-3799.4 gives 8.33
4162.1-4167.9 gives 6.38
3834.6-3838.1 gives 8.25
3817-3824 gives 8.23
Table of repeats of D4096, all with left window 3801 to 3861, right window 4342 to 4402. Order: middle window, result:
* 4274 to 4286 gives 1.9 A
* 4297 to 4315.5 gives 1.7 A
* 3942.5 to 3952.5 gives 0.2 A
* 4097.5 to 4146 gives 4.4 A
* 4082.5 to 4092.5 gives 0.5 A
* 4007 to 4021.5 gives 2.0 A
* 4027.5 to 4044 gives 3.0 A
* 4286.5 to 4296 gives 1.3 A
